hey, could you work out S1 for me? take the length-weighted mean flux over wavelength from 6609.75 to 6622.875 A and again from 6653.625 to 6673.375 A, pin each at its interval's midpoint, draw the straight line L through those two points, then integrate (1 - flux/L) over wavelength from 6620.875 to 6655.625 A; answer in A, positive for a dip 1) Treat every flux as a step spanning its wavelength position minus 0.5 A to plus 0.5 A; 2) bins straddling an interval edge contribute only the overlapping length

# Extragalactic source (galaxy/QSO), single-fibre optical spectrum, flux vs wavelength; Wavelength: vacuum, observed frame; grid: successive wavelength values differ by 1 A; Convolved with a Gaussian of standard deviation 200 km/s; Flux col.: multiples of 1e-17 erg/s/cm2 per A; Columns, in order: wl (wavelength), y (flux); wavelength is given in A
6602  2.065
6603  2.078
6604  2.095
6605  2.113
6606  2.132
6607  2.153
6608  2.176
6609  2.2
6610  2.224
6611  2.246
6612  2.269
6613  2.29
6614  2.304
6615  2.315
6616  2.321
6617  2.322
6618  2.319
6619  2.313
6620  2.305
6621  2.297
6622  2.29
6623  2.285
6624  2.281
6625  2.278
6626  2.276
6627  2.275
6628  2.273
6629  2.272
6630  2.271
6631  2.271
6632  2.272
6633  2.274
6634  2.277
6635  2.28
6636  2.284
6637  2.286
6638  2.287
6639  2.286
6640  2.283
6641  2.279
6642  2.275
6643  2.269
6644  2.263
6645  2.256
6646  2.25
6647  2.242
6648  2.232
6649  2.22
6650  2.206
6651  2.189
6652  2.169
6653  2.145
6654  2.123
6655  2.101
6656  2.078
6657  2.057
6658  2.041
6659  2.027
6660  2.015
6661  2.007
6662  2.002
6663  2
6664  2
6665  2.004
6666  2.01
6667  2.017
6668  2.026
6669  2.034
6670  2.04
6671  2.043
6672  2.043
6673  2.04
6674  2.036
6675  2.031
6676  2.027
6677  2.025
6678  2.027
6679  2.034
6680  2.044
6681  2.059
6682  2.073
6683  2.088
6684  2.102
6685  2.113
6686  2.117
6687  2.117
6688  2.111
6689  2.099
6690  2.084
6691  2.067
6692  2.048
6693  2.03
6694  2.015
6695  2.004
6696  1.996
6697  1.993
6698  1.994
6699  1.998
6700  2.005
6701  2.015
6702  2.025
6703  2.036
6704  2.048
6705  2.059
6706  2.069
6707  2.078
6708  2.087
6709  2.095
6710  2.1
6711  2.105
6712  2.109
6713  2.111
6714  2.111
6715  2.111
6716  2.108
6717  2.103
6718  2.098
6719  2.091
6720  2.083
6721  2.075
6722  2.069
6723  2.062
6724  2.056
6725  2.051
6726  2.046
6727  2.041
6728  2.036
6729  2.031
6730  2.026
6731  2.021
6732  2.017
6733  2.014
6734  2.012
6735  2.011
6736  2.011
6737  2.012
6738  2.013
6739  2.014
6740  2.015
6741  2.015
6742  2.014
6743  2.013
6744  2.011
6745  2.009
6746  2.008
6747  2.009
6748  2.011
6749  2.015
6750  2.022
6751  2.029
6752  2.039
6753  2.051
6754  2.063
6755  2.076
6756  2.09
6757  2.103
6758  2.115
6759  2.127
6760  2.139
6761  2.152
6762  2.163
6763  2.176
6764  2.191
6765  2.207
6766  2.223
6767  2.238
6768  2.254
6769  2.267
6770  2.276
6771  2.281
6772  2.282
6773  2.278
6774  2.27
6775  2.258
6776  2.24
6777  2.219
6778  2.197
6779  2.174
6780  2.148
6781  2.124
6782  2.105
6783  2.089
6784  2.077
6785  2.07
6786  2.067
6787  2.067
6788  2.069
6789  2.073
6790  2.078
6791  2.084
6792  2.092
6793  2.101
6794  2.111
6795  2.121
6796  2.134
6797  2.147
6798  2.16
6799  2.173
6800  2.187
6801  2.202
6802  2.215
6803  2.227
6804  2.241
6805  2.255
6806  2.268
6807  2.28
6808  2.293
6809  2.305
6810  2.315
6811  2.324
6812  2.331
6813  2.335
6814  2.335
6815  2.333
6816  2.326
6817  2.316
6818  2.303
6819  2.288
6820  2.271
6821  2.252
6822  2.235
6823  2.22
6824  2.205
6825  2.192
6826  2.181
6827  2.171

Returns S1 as -1.2 A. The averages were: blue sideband 2.29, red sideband 2.03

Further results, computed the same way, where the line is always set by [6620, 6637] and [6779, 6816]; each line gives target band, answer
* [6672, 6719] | 3.8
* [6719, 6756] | 3.1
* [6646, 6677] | 2.5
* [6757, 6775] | -0.1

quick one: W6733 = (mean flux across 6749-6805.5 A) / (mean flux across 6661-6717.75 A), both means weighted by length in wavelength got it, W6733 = 1.05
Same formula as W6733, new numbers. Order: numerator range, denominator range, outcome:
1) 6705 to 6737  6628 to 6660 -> 0.93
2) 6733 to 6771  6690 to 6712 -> 1.02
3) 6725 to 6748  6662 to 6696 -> 0.99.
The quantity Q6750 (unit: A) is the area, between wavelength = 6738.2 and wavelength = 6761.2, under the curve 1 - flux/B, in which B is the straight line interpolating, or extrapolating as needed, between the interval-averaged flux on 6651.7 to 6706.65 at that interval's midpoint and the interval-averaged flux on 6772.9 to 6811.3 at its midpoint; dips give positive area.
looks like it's 0.85 A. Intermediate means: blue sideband 2.05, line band 2.05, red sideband 2.17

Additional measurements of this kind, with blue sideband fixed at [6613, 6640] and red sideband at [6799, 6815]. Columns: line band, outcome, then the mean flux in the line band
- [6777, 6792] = 1.1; 2.11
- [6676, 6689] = 1.2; 2.07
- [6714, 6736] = 2.2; 2.06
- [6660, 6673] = 1.5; 2.02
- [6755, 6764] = 0.6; 2.13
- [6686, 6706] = 2.1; 2.04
